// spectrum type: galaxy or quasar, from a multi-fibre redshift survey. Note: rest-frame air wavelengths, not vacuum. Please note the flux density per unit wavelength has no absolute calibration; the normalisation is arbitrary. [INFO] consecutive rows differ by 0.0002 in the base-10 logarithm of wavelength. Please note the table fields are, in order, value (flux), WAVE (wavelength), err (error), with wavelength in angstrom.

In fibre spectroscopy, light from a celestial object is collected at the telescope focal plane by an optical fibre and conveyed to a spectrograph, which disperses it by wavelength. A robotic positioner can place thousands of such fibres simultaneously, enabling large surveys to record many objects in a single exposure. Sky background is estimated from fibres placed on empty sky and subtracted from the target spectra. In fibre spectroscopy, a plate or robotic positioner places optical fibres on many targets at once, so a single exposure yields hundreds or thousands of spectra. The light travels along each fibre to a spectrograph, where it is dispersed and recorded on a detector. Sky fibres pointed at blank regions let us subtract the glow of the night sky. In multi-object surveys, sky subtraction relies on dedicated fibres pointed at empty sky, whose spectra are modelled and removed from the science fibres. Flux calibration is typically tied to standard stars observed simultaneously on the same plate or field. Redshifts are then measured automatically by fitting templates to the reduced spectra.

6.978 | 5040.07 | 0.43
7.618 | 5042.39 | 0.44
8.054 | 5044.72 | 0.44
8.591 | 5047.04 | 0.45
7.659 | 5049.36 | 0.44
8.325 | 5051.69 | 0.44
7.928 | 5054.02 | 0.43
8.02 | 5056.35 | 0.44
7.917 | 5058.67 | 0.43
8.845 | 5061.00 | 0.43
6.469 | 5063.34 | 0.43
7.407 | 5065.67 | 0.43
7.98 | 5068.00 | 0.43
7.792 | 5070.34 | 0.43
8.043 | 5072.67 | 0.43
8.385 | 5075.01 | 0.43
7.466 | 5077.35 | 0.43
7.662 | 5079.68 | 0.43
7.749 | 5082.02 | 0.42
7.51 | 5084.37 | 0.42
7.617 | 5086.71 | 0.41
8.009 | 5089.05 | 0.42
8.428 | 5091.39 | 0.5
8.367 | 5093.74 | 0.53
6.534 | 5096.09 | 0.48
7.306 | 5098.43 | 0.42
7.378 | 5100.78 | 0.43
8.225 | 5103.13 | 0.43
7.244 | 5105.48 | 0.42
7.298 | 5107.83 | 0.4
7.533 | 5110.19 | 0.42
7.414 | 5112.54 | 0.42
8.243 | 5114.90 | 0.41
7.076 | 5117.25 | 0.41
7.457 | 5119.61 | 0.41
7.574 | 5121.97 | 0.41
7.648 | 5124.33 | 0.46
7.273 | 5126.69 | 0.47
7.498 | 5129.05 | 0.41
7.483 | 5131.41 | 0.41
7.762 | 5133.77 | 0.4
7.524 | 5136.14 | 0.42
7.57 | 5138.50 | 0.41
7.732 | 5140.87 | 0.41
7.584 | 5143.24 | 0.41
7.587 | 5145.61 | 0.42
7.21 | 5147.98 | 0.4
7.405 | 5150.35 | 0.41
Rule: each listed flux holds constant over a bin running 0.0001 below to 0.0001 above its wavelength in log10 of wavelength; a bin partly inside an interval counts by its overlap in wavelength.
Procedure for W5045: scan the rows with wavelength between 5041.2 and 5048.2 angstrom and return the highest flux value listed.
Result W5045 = 8.591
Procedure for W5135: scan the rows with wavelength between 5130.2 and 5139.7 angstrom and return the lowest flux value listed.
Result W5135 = 7.483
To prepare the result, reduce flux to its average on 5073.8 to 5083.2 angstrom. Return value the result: 7.81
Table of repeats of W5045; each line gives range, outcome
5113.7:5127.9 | 8.243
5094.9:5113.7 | 8.225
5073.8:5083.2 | 8.385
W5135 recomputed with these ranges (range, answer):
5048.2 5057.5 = 7.659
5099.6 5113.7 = 7.244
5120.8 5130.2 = 7.273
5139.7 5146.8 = 7.584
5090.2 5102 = 6.534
